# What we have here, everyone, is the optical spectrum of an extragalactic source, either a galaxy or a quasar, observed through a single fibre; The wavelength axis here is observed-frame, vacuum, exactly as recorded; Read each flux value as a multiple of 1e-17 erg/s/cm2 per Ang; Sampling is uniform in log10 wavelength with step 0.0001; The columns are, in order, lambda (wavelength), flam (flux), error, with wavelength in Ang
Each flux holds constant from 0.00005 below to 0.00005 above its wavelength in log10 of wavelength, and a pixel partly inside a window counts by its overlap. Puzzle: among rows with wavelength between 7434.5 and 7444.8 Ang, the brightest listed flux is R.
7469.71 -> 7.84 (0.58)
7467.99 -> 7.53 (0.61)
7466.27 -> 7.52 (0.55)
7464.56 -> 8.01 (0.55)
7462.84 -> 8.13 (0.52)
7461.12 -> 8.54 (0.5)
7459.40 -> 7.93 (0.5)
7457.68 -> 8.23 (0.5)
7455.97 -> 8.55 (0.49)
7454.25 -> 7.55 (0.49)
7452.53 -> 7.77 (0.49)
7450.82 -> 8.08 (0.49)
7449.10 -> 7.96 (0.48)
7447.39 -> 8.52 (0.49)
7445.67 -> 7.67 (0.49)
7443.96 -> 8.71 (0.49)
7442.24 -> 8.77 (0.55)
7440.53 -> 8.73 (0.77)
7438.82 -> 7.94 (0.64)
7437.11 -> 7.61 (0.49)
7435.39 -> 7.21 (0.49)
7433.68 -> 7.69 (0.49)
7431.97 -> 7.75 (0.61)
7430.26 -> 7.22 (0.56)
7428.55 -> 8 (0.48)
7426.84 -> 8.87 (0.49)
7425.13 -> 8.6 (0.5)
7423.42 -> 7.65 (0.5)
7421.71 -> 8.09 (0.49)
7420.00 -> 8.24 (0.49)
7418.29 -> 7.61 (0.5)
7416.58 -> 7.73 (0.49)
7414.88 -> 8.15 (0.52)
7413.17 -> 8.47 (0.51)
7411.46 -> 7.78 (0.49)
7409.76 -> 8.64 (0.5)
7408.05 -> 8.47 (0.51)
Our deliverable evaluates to 8.77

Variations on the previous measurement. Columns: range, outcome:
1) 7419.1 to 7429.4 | 8.87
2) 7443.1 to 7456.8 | 8.71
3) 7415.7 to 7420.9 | 8.24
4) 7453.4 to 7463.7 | 8.55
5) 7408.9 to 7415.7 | 8.64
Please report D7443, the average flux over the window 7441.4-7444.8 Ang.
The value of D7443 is 8.72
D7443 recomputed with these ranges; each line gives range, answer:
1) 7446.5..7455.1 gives 7.97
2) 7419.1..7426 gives 8.14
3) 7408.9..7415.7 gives 8.26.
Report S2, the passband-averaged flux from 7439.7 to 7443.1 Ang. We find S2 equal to 8.75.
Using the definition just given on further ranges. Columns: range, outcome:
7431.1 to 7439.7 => 7.64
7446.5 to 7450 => 8.22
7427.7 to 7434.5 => 7.67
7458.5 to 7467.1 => 8.03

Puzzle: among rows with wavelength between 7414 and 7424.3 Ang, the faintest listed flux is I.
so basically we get 7.61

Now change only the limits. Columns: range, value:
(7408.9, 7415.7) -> 7.78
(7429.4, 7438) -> 7.21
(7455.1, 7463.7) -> 7.93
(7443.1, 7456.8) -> 7.55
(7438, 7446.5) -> 7.67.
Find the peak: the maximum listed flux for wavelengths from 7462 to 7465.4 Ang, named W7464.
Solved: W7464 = 8.13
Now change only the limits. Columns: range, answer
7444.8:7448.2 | 8.52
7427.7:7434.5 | 8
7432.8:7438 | 7.69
